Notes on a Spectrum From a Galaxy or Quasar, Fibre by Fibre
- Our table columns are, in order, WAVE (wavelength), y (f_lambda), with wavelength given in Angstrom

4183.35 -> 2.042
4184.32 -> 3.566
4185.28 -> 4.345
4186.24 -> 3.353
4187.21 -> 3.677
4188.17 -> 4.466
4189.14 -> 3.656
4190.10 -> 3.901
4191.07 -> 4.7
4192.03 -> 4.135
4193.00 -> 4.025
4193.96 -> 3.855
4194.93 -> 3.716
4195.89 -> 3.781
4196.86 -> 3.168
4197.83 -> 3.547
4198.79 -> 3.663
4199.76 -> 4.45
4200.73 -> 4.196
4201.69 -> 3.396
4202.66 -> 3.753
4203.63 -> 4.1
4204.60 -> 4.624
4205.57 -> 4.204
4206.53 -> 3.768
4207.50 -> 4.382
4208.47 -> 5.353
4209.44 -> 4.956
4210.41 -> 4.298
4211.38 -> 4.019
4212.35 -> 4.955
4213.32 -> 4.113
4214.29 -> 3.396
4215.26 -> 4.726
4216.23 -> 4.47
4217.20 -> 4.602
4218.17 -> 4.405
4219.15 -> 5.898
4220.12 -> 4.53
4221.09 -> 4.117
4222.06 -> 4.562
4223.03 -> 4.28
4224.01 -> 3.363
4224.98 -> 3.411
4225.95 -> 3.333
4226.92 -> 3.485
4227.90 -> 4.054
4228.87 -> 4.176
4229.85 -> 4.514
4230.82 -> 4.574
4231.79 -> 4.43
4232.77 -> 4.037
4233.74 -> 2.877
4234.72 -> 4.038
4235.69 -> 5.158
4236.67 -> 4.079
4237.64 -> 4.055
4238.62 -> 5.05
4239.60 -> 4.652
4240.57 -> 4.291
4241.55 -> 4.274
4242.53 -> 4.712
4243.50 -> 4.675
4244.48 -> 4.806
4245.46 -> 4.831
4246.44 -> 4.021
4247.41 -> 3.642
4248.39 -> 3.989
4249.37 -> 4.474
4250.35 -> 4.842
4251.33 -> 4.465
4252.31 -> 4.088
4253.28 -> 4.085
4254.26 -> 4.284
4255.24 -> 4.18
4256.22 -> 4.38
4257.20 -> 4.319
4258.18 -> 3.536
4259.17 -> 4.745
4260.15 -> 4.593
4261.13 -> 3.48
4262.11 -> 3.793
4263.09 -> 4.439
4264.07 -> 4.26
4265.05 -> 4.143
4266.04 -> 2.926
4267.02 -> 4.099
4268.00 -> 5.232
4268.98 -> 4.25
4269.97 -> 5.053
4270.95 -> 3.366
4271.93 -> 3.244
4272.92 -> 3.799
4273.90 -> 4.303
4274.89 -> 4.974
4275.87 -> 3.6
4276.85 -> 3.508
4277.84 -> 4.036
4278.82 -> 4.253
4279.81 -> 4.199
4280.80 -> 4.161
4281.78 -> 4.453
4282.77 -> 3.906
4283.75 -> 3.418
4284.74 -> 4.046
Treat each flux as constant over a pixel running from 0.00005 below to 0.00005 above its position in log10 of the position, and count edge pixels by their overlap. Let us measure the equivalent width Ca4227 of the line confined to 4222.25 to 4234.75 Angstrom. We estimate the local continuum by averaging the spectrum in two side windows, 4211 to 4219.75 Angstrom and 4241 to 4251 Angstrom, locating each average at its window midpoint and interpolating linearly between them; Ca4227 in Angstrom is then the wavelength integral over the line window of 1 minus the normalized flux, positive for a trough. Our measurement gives 1.6 Angstrom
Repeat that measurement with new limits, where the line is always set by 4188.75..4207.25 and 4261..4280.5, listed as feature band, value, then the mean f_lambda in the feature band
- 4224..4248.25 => -1.2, 4.2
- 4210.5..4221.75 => -1.4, 4.47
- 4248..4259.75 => -0.7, 4.29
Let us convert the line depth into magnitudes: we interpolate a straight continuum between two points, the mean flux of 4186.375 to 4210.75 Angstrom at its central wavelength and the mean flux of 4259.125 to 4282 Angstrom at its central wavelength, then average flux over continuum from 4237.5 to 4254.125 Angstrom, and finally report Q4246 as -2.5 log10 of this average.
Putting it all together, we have -0.08 mag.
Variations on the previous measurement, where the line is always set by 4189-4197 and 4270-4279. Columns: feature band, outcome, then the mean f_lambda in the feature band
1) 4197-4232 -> -0.08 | 4.21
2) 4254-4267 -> -0.04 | 4.08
